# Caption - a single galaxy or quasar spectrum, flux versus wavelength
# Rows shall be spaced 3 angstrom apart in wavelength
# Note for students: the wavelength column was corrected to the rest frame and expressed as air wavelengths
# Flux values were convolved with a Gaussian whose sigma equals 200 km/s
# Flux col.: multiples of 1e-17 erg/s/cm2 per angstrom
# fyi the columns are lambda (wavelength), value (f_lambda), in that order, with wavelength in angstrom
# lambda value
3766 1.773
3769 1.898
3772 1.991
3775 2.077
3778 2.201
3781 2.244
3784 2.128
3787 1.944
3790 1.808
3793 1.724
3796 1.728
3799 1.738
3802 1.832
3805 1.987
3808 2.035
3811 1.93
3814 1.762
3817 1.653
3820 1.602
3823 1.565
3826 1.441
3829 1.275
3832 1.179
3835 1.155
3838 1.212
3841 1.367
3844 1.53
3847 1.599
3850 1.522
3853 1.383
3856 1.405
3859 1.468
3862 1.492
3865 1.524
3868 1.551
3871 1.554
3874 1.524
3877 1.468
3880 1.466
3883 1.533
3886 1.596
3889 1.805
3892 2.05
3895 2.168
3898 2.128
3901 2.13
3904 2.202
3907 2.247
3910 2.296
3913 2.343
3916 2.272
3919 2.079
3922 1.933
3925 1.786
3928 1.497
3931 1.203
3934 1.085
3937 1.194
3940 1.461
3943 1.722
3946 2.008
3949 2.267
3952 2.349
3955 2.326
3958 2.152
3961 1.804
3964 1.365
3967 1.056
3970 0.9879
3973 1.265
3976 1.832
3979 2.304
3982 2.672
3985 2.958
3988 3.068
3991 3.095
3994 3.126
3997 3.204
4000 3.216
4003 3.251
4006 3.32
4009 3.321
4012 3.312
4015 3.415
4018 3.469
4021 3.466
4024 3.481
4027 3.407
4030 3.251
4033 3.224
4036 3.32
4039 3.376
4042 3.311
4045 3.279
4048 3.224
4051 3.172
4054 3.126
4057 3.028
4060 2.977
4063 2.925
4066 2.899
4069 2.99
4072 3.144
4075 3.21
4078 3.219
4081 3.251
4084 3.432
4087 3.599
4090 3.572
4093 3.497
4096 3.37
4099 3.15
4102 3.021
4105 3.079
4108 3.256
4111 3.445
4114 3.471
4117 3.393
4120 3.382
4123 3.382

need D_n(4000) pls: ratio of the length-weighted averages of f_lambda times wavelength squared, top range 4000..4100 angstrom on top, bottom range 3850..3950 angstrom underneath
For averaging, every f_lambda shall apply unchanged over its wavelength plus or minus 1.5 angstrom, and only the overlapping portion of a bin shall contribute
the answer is 2.02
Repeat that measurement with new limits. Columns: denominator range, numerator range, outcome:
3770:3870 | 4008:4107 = 2.21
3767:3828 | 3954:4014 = 1.48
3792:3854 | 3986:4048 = 2.30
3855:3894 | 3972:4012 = 1.92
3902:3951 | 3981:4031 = 1.82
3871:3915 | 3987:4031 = 1.82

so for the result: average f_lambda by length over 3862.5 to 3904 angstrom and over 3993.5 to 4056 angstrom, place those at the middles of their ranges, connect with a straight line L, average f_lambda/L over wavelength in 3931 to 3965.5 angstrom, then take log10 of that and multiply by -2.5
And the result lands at 0.36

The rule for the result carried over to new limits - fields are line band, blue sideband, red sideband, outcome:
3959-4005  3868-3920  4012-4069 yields 0.17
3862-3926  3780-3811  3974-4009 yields 0.27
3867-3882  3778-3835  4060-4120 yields 0.36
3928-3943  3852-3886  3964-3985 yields 0.26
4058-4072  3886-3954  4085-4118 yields 0.03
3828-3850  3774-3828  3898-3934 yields 0.37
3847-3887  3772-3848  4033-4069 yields 0.34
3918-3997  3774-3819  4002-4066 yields 0.40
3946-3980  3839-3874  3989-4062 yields 0.40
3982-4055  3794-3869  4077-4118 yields -0.16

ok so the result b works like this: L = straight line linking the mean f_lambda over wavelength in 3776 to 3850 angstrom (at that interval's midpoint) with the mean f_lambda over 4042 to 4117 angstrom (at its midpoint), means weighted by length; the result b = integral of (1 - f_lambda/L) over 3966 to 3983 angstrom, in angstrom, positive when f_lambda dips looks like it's 6.2 angstrom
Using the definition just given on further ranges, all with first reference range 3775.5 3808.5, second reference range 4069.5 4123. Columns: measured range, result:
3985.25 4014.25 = -3.3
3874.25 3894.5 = 5.9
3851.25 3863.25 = 4.3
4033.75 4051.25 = -1.2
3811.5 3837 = 7.5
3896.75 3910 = 1.4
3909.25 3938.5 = 9.0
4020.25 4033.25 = -1.6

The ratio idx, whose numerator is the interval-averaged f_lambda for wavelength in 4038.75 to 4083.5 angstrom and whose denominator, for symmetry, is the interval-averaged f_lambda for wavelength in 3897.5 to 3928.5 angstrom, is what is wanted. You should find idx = 1.50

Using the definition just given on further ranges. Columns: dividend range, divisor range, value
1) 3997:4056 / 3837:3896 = 2.12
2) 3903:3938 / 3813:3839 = 1.30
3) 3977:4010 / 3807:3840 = 1.99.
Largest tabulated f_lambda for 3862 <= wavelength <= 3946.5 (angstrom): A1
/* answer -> 2.343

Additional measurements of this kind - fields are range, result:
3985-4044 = 3.481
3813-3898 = 2.168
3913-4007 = 3.32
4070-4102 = 3.599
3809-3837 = 1.93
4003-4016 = 3.415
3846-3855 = 1.599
